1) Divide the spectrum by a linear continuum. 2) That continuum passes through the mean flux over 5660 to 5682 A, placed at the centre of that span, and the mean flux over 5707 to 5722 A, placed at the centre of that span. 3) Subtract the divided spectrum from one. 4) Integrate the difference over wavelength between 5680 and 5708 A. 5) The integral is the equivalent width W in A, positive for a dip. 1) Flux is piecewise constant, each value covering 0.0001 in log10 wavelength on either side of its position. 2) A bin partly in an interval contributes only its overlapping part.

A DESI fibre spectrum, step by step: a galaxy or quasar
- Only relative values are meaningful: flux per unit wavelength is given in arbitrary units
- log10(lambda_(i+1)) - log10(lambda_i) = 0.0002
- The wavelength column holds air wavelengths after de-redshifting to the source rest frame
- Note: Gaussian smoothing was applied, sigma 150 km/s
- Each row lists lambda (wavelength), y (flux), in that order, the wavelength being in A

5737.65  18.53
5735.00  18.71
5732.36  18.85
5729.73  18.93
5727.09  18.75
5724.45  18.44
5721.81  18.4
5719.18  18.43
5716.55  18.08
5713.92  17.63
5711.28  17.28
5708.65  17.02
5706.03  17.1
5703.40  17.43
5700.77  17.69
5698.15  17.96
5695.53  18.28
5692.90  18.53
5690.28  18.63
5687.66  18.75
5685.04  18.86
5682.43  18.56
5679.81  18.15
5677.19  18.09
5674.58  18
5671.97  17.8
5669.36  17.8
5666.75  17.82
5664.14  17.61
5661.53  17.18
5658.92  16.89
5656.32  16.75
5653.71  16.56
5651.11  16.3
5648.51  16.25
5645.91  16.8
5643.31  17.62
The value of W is -0.57 A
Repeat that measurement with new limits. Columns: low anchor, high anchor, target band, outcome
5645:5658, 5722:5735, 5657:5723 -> -1.11 A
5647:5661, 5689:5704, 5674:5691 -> -0.80 A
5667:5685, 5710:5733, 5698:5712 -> 0.66 A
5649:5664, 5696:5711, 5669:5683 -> -0.81 A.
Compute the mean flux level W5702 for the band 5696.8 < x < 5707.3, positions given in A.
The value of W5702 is 17.6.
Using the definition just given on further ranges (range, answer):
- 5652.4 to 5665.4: 17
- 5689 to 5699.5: 18.3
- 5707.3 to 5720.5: 17.7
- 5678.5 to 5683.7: 18.3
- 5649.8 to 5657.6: 16.5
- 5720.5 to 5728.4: 18.5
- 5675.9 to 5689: 18.5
